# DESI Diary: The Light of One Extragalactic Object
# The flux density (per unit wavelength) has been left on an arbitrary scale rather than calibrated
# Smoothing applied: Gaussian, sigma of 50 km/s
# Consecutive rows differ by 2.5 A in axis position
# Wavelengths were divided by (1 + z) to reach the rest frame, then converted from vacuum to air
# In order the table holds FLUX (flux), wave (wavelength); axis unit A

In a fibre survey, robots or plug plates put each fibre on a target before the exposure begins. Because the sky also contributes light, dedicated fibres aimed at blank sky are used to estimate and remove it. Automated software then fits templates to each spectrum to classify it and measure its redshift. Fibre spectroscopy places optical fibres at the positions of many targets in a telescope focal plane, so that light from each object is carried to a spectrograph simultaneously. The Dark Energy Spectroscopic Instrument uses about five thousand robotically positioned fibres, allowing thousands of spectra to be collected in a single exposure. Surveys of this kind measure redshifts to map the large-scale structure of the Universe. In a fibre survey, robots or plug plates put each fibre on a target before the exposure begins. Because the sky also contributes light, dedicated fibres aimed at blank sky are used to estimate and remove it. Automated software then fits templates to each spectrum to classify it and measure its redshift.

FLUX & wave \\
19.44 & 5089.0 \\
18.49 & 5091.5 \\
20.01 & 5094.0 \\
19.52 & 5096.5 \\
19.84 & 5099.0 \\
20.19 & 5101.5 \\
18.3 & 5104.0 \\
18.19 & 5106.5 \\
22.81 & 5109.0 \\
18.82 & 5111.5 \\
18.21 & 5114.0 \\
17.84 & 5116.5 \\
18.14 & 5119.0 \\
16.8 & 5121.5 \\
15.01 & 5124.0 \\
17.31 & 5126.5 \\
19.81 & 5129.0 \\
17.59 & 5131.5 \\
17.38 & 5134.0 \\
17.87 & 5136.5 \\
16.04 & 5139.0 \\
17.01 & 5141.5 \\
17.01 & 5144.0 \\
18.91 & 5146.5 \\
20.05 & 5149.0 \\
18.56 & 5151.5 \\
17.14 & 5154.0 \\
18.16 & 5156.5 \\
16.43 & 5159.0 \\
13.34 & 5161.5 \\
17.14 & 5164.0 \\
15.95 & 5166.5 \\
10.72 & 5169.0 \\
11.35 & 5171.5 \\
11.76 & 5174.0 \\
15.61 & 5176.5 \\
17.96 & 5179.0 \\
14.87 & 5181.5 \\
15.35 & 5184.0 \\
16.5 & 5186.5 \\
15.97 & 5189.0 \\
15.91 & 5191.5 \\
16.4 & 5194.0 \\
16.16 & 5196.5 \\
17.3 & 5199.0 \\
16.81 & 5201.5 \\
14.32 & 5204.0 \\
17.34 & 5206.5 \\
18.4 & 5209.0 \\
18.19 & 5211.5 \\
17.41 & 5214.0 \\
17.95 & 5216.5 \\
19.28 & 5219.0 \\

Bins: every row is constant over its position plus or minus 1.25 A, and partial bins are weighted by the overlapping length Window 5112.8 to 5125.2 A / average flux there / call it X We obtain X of 17.2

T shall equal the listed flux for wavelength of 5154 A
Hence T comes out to 17.14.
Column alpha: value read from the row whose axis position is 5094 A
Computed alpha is 20.01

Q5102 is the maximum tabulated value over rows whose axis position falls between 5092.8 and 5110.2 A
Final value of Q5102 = 22.81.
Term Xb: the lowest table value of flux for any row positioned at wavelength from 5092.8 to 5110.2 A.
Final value 18.19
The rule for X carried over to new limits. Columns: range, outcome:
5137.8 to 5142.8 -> 16.5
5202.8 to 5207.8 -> 15.9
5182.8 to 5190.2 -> 15.9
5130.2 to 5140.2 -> 17.2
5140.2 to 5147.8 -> 17.6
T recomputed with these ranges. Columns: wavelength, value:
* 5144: 17.01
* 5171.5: 11.35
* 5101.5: 20.19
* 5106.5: 18.19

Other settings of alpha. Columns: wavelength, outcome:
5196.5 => 16.16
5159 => 16.43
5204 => 14.32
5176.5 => 15.61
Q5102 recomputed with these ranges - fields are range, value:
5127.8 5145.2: 19.81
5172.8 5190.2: 17.96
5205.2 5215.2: 18.4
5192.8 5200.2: 17.3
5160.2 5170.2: 17.14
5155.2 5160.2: 18.16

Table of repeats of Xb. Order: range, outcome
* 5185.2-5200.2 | 15.91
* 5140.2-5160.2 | 16.43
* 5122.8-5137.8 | 15.01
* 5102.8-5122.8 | 16.8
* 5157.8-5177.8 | 10.72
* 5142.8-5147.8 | 17.01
